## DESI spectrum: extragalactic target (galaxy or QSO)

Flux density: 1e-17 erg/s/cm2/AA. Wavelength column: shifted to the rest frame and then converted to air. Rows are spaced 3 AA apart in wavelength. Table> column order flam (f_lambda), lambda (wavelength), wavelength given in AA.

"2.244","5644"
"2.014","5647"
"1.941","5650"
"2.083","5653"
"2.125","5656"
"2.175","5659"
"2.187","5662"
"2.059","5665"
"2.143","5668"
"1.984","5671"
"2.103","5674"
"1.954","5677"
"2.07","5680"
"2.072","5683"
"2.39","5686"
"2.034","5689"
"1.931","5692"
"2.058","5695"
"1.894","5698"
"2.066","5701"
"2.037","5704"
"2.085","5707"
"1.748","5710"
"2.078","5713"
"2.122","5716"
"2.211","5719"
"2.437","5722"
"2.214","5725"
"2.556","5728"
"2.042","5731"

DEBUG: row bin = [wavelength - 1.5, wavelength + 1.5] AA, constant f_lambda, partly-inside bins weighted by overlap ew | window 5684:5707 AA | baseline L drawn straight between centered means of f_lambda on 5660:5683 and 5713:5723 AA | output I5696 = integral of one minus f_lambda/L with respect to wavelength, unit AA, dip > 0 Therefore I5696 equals 0.9 AA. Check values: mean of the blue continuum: 2.07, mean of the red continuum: 2.22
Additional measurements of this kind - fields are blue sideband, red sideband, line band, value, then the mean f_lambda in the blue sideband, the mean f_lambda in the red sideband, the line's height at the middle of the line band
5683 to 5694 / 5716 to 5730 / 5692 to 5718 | 2.3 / 2.11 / 2.32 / 2.21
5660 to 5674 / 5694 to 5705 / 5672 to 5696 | -0.3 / 2.1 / 2.01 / 2.05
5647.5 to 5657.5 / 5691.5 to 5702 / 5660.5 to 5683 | -0.6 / 2.05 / 1.99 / 2.02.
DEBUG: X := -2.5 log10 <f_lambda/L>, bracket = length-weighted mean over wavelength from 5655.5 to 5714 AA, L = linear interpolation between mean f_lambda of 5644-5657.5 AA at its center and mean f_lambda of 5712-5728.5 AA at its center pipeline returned 0.05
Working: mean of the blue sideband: 2.06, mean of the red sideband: 2.26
